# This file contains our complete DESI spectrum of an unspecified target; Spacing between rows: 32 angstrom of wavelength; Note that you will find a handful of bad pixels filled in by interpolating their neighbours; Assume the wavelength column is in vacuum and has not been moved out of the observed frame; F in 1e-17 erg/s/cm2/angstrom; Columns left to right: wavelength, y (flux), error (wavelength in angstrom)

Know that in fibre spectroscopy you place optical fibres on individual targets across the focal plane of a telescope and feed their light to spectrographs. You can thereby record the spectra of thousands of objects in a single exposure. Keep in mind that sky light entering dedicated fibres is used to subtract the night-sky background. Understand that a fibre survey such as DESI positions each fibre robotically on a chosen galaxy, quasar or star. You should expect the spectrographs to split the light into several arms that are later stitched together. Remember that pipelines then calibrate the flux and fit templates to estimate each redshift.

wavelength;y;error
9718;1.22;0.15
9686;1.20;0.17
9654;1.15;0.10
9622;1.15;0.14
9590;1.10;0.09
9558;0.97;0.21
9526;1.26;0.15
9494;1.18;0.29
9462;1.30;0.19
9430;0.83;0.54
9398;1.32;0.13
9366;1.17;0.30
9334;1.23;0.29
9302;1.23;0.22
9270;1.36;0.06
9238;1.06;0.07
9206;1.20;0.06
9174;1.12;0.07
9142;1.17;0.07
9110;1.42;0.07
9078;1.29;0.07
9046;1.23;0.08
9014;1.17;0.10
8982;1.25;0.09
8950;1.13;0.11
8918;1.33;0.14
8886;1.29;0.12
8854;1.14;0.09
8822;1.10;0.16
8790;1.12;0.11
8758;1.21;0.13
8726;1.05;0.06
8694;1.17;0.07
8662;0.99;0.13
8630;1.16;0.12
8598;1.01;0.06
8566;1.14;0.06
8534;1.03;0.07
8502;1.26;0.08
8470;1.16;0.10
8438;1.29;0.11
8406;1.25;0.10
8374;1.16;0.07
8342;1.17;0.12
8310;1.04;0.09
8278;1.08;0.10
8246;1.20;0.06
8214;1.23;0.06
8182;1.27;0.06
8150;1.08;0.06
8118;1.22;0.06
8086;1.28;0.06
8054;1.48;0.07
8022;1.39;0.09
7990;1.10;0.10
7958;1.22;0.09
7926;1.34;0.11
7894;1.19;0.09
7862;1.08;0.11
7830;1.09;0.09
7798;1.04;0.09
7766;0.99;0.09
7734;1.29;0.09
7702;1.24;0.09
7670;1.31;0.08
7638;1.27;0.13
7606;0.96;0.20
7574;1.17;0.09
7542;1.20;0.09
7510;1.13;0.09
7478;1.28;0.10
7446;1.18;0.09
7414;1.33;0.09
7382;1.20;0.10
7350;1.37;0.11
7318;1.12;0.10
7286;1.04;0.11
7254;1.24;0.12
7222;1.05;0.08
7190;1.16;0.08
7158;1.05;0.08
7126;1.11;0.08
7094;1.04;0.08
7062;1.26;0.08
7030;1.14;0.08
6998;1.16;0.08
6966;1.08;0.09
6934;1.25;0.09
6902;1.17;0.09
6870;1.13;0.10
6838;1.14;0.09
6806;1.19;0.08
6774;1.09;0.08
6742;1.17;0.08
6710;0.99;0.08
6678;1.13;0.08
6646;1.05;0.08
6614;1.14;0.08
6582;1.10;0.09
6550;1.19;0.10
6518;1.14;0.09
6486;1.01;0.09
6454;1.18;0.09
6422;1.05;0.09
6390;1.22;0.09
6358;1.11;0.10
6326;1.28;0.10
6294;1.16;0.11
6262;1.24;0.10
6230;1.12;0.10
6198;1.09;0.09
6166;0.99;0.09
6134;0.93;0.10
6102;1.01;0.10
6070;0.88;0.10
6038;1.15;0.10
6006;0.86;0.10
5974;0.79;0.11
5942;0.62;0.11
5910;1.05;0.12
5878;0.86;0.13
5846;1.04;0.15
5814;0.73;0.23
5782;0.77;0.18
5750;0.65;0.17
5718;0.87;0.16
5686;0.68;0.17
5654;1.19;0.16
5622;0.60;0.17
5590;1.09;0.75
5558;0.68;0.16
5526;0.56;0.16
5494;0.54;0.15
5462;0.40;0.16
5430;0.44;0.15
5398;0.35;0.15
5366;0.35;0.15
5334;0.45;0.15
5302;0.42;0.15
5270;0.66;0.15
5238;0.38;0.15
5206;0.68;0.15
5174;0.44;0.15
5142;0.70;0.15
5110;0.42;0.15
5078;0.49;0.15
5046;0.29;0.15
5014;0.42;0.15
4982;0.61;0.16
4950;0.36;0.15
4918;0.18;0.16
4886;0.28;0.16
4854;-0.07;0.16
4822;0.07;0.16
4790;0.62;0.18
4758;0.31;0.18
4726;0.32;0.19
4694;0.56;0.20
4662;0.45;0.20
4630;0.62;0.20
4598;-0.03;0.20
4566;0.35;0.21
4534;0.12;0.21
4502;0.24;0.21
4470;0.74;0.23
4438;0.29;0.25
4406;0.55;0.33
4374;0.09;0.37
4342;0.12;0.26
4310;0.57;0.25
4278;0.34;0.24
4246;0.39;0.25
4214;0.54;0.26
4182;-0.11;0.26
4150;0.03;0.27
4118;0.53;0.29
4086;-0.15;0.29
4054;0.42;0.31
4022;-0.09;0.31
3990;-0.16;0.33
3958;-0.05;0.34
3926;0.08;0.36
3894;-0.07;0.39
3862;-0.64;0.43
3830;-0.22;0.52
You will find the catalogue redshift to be 0.38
